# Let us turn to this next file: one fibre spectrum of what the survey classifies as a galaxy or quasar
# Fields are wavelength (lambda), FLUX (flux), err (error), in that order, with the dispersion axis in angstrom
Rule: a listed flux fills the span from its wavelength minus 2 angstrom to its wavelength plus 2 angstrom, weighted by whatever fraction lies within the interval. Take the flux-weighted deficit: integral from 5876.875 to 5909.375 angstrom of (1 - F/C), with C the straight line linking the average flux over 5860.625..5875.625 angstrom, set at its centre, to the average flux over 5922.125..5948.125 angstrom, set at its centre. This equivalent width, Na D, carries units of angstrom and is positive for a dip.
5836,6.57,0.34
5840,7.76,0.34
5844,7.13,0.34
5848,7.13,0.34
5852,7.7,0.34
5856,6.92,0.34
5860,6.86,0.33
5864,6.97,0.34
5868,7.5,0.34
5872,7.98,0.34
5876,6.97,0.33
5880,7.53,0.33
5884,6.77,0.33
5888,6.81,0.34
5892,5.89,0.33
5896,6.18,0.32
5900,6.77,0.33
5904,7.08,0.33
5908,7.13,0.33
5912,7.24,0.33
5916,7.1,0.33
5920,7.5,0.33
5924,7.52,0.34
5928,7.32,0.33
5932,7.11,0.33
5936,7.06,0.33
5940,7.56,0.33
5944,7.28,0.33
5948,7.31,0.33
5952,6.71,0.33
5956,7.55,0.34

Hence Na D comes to 2.55 angstrom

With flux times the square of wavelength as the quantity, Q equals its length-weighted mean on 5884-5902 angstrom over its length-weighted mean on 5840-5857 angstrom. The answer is 0.9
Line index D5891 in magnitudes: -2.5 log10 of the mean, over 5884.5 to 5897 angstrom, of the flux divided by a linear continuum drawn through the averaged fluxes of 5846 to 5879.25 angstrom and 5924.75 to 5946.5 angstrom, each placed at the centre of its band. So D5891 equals 0.145 mag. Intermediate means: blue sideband 7.26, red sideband 7.28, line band 6.36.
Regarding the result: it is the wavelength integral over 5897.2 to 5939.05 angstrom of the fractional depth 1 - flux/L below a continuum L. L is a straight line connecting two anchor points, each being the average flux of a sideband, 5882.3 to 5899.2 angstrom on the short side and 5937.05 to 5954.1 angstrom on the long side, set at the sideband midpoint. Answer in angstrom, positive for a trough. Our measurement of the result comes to -2.18 angstrom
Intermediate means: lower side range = 6.43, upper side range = 7.21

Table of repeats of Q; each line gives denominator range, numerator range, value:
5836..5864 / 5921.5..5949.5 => 1.05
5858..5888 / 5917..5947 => 1.04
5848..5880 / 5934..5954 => 1.01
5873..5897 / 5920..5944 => 1.10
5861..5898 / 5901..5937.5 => 1.05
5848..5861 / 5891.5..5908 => 0.94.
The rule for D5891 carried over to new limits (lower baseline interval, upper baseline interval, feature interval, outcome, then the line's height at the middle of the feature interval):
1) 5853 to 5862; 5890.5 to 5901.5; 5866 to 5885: -0.11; 6.65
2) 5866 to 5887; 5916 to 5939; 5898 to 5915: 0.04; 7.31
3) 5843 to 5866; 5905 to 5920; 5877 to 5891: 0.03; 7.16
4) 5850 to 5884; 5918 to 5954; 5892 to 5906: 0.11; 7.27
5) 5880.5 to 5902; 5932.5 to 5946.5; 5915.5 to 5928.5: -0.06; 7.02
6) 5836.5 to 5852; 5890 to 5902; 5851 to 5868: -0.02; 7.01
